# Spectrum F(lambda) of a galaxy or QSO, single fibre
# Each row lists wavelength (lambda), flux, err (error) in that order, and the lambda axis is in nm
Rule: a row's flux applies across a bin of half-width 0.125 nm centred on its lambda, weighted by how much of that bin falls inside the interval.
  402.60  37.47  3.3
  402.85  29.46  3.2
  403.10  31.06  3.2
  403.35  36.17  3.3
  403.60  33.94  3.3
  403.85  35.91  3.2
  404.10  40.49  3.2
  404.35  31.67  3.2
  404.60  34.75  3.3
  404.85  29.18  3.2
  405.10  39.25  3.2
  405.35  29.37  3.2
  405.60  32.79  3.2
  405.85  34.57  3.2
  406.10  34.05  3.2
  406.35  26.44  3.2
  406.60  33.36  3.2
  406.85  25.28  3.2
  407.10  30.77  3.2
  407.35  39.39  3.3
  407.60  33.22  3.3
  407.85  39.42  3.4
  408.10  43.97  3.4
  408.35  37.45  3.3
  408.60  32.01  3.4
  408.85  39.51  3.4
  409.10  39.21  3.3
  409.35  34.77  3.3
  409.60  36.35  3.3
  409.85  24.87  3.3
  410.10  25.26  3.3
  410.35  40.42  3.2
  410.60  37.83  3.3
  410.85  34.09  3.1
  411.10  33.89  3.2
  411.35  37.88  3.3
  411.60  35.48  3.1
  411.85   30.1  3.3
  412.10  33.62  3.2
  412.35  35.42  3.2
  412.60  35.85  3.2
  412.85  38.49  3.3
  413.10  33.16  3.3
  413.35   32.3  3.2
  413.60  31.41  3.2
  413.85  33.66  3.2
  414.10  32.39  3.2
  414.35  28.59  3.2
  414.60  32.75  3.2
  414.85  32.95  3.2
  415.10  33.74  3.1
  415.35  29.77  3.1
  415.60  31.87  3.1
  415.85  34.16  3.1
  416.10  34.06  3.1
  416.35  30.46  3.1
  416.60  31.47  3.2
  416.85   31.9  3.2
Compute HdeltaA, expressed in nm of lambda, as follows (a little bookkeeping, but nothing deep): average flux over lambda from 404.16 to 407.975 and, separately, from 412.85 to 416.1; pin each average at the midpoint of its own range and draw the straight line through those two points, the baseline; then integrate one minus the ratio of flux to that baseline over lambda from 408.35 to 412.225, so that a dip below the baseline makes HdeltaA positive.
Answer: -0.20 nm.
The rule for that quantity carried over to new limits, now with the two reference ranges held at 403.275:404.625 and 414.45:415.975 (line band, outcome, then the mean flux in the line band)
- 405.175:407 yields 0.20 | 31.1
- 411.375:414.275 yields -0.06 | 33.9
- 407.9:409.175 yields -0.16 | 38.5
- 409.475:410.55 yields 0.05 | 32.2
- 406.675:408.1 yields 0.00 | 34.5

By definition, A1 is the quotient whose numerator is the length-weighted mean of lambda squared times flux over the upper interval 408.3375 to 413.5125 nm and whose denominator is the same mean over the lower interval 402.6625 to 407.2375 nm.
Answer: 1.1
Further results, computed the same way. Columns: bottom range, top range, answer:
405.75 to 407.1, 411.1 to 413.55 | 1.16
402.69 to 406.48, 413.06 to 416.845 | 1.02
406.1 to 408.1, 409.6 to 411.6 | 1.03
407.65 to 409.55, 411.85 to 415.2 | 0.90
